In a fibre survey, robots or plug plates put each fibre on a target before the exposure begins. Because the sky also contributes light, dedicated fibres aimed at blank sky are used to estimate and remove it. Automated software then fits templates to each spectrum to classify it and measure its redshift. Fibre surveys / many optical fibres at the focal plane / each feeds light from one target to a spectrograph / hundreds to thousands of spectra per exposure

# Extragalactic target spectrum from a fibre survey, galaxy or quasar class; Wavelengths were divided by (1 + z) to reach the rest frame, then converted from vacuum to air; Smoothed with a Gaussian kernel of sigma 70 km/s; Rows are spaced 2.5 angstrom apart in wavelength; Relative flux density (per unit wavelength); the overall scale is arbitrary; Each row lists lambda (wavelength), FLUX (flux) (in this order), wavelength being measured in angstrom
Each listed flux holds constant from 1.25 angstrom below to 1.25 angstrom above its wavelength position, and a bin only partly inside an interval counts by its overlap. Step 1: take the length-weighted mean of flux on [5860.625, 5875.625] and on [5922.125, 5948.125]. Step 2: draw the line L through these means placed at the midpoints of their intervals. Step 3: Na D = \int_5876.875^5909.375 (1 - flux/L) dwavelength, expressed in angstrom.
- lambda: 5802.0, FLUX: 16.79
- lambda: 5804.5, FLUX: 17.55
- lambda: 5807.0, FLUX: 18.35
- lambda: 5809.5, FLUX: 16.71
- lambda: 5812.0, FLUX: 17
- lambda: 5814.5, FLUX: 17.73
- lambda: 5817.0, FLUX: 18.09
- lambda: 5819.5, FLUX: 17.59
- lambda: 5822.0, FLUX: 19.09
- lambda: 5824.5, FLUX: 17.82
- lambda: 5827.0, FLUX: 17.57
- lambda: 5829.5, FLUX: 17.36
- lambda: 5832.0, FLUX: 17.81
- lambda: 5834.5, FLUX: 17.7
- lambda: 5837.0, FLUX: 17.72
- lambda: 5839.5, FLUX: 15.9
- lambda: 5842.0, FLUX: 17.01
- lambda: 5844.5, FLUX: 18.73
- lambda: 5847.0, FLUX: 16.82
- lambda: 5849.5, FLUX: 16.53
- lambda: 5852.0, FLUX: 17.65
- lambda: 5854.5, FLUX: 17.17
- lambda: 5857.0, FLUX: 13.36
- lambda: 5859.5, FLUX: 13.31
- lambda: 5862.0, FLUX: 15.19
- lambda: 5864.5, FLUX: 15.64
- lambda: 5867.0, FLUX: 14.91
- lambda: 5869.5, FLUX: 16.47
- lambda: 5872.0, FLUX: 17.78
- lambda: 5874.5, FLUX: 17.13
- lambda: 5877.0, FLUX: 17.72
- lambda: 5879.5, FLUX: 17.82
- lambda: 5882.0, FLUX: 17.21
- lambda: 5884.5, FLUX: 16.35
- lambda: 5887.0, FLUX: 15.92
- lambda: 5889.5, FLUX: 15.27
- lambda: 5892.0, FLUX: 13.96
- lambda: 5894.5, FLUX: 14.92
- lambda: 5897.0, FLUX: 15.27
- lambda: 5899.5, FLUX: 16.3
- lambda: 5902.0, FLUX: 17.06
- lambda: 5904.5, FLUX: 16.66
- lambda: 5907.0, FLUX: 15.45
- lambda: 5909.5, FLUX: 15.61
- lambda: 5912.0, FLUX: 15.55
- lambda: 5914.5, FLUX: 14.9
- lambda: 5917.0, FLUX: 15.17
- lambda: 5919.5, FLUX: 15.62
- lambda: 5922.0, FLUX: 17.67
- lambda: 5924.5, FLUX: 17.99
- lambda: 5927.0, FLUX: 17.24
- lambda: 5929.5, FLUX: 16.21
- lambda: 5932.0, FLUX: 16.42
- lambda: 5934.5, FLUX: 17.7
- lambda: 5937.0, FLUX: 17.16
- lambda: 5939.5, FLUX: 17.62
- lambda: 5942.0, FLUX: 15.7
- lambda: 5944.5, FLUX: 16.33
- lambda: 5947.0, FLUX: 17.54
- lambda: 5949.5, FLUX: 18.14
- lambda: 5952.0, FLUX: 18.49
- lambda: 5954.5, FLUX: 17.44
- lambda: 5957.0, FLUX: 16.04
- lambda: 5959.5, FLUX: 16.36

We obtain 0.8 angstrom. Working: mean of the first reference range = 16.2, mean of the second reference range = 17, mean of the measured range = 16.1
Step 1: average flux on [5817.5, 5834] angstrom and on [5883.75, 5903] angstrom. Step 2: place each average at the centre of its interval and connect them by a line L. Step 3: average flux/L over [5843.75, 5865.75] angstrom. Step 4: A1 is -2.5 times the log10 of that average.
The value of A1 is 0.06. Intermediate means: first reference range 17.9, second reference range 15.6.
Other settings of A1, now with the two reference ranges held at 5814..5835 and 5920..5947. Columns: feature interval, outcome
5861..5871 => 0.13 mag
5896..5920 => 0.09 mag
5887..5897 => 0.16 mag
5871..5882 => -0.01 mag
